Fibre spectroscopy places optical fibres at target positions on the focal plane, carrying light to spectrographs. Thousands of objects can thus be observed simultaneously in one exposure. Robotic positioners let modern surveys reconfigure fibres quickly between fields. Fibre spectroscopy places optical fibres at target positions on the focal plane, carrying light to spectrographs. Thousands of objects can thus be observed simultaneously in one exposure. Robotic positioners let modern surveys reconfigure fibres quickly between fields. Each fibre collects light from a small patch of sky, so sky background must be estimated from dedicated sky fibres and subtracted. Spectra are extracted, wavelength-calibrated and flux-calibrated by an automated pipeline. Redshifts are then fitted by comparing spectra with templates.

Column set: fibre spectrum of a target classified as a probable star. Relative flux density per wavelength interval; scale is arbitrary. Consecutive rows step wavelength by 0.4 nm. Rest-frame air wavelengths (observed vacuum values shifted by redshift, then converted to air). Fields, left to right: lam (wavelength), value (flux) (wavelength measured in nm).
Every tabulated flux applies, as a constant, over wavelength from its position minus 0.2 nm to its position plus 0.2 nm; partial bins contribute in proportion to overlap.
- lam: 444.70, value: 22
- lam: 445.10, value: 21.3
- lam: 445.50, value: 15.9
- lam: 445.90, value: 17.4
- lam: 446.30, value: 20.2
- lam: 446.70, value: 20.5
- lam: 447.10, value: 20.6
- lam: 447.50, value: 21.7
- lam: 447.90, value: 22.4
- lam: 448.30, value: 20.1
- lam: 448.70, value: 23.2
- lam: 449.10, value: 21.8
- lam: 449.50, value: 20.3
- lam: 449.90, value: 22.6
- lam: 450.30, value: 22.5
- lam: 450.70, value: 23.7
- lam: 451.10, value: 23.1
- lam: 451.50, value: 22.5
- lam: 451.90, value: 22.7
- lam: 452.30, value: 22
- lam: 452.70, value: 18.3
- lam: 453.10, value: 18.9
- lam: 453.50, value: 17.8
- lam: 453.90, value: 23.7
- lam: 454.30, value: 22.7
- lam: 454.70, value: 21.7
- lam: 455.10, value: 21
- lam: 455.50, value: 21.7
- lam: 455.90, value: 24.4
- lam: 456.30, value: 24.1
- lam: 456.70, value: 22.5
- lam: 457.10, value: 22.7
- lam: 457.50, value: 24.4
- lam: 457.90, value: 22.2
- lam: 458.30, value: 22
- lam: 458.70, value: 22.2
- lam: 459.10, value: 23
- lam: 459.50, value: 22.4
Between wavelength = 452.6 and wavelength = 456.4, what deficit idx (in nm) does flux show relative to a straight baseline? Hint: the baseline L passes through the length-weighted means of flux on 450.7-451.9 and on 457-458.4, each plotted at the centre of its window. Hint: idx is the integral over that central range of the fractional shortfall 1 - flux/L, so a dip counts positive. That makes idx 0.24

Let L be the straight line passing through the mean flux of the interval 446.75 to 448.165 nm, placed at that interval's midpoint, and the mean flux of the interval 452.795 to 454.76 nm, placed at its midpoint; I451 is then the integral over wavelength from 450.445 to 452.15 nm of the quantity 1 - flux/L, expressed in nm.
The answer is -0.16 nm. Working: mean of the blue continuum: 21.4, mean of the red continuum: 20.8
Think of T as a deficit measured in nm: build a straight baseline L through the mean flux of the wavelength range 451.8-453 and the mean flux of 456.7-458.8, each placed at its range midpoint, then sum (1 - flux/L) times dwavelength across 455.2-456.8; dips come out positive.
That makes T -0.08 nm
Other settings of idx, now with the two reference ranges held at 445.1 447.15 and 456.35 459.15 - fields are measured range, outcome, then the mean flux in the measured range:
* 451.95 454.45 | 0.08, 20.7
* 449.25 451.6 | -0.23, 22.4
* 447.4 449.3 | -0.20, 21.8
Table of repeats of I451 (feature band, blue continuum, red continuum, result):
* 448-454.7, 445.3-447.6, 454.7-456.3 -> -0.20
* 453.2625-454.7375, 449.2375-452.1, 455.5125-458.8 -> 0.09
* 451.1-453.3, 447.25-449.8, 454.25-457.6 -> 0.11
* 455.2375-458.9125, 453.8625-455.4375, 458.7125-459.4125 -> -0.08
